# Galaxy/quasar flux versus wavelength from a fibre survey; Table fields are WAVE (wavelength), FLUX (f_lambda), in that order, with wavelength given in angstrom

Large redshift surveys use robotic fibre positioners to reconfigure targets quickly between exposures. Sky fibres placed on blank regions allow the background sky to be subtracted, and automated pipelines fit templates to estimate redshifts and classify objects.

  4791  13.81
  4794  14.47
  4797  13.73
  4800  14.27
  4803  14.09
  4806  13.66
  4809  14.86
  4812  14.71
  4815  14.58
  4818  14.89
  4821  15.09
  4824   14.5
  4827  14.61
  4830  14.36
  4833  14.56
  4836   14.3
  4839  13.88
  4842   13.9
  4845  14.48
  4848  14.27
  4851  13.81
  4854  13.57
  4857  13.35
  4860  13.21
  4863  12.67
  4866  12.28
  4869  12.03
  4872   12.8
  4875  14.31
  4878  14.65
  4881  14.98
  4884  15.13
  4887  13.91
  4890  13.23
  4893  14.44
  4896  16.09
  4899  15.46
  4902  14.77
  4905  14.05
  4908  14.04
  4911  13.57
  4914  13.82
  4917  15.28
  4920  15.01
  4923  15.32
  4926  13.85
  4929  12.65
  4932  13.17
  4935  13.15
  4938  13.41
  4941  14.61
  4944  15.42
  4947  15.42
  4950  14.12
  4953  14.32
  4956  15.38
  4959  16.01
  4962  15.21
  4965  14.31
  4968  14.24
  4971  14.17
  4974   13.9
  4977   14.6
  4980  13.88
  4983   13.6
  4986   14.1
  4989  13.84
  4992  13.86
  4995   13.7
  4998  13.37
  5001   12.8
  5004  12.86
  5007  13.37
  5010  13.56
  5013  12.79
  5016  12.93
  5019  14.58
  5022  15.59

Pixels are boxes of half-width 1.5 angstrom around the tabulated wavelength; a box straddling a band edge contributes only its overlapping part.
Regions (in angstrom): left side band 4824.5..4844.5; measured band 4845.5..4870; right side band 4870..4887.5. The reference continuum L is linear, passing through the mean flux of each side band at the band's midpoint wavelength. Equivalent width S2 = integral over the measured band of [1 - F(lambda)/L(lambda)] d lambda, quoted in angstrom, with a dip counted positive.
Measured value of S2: 1.8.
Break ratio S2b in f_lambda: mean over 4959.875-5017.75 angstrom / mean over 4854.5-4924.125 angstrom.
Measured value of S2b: 0.98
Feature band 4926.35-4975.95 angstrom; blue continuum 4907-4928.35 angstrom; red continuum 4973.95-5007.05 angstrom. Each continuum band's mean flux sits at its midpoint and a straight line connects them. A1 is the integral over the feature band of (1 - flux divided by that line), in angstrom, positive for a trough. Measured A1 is -1.1 angstrom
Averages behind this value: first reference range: 14.4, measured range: 14.3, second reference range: 13.7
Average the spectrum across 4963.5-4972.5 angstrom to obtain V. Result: 14.2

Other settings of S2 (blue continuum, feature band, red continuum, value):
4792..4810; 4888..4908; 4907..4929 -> -0.5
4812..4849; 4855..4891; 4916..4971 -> 2.3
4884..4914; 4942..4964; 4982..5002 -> -1.8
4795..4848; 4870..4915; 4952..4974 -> 0.7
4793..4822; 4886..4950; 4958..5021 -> -1.0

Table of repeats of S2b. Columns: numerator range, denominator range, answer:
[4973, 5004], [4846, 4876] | 1.04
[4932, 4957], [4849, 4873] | 1.11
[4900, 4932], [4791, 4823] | 0.99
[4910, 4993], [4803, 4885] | 1.02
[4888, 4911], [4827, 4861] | 1.04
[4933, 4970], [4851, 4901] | 1.05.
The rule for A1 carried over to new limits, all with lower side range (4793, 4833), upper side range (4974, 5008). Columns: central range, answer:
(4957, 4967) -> -0.99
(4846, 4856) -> 0.28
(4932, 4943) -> 0.13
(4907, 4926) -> -0.66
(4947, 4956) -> -0.51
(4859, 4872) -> 1.52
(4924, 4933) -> 0.38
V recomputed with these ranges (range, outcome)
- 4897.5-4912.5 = 14.4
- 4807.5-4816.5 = 14.7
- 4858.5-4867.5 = 12.7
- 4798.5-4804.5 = 14.2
